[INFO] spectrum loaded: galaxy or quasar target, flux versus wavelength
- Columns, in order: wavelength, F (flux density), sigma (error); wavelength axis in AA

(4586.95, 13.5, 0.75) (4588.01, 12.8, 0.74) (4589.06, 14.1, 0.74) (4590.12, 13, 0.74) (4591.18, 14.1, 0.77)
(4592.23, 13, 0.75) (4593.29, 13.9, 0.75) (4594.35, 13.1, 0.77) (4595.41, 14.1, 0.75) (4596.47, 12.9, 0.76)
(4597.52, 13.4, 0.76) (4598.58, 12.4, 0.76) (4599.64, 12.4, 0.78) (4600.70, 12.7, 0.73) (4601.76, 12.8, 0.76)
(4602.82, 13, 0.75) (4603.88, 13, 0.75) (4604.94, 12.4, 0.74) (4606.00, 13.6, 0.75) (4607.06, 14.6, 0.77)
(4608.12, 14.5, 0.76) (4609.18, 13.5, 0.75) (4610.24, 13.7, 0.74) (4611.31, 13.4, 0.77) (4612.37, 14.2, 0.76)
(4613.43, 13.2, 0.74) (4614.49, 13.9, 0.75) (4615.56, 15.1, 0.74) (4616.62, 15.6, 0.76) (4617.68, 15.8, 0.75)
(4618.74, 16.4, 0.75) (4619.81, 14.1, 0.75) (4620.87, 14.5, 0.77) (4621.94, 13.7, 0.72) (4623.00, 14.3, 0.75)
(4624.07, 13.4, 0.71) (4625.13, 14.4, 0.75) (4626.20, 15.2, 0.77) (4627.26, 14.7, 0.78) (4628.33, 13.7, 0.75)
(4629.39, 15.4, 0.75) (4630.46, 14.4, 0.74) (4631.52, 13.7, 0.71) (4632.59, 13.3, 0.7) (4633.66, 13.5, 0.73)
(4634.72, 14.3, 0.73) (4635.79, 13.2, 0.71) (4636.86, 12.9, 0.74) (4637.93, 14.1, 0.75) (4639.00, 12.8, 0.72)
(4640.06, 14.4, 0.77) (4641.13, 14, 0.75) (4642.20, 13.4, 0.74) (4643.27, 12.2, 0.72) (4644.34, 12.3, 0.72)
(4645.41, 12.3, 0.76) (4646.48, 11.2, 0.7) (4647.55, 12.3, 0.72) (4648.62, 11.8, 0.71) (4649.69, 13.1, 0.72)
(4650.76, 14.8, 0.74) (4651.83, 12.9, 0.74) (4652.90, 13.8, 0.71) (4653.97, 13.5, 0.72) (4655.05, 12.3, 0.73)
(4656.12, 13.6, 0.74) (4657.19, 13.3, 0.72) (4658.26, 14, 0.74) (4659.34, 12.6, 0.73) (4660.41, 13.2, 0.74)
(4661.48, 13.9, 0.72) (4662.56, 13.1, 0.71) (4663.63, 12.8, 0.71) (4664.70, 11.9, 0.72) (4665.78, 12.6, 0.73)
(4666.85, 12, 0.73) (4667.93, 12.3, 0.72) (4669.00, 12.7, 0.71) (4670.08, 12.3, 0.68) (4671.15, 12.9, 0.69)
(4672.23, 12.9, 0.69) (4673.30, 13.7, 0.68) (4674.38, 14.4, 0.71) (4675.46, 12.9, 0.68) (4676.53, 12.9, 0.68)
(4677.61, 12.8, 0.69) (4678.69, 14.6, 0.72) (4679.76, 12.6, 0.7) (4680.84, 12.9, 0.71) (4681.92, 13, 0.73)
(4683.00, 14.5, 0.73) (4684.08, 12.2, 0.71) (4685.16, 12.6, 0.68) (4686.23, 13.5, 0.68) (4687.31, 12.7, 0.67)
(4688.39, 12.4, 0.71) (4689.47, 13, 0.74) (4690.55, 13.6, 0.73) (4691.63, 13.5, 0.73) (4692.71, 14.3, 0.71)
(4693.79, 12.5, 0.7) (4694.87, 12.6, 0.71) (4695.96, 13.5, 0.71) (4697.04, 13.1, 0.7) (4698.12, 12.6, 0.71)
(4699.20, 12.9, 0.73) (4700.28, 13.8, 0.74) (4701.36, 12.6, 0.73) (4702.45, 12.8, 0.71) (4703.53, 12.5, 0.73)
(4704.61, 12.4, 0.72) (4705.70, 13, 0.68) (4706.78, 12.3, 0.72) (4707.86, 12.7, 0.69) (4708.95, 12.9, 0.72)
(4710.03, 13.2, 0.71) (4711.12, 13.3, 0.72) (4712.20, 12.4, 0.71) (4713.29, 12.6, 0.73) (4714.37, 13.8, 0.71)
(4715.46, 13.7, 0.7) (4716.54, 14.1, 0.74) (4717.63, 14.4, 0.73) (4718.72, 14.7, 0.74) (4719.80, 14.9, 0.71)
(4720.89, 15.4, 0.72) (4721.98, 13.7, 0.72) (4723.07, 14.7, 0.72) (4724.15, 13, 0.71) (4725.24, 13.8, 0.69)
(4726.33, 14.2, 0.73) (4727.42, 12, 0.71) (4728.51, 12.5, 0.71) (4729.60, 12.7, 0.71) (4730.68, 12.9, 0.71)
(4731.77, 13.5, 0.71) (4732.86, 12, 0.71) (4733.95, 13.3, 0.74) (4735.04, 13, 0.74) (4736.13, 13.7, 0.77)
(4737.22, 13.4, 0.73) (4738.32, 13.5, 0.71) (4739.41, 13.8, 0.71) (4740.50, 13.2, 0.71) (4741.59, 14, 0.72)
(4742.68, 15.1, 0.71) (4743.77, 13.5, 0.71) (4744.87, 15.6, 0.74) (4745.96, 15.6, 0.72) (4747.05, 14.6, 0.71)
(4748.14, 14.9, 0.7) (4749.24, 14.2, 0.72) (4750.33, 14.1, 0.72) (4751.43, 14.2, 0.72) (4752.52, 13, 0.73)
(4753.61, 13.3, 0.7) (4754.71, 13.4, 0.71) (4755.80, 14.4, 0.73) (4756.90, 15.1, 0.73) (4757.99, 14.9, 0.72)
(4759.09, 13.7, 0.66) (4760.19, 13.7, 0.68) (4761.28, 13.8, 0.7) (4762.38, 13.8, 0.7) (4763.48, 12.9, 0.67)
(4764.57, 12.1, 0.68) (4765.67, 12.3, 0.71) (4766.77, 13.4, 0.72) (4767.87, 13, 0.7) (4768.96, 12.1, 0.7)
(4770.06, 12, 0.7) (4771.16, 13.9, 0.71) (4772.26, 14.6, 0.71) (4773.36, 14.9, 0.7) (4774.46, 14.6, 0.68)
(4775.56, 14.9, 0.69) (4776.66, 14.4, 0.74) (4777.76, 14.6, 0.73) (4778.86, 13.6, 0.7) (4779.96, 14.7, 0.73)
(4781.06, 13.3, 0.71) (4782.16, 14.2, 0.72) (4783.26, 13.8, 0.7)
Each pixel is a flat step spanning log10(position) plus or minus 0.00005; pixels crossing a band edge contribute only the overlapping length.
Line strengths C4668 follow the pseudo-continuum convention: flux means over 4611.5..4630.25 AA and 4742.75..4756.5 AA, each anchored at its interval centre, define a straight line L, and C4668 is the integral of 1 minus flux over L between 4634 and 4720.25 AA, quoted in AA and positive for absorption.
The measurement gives 7.8 AA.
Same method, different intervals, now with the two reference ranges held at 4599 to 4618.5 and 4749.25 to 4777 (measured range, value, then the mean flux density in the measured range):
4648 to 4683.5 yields 1.7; 13.1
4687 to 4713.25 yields 1.5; 12.9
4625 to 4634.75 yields -0.3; 14.3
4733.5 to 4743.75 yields 0.0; 13.7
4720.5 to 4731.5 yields 0.2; 13.5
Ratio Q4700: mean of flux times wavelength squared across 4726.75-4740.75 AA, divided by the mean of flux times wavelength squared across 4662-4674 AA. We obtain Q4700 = 1.06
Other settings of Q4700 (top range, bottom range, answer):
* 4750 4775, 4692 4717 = 1.07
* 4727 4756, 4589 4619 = 1.06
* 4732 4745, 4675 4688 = 1.06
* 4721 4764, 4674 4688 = 1.07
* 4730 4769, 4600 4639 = 1.04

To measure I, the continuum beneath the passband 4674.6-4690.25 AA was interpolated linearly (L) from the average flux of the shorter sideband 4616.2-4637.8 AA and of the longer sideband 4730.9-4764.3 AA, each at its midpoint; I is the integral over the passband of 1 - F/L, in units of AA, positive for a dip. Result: 1.1 AA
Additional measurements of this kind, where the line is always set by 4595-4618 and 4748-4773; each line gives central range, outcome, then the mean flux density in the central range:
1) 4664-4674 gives 0.7 AA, 12.6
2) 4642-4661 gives 1.0 AA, 12.9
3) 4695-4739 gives 1.0 AA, 13.3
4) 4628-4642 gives -0.2 AA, 13.8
